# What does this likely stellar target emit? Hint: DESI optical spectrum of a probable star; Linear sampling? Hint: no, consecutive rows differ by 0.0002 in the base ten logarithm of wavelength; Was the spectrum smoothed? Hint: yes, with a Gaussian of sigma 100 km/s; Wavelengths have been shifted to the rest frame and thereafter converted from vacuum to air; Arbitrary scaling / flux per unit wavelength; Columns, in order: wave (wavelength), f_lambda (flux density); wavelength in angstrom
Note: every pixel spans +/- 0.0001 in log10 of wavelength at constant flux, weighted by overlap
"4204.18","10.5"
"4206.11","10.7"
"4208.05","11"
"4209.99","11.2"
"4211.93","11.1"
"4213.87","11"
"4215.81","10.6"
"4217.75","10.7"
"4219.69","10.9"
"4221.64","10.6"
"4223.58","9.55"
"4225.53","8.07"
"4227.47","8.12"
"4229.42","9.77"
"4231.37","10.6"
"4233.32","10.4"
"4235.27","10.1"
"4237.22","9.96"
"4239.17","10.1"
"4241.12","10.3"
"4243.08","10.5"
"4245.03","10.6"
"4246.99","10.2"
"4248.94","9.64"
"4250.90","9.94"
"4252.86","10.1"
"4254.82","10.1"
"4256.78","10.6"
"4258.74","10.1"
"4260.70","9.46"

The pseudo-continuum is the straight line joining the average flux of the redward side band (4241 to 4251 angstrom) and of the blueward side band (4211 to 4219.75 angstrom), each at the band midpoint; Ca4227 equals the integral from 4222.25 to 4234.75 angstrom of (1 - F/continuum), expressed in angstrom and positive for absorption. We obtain 1.3 angstrom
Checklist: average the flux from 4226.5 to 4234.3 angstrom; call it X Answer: 9.72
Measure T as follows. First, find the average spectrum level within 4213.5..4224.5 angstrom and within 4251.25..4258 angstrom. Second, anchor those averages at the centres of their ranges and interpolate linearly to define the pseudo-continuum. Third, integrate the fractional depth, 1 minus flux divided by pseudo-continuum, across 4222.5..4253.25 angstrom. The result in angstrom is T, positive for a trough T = 1.5 angstrom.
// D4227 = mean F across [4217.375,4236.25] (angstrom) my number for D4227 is 9.85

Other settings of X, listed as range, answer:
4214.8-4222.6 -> 10.7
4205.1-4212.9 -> 11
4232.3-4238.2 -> 10.2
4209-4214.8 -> 11.1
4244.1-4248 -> 10.4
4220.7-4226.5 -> 9.41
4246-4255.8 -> 9.99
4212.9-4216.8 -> 10.8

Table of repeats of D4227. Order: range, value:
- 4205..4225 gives 10.7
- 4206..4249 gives 10.3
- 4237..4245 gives 10.3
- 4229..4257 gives 10.2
